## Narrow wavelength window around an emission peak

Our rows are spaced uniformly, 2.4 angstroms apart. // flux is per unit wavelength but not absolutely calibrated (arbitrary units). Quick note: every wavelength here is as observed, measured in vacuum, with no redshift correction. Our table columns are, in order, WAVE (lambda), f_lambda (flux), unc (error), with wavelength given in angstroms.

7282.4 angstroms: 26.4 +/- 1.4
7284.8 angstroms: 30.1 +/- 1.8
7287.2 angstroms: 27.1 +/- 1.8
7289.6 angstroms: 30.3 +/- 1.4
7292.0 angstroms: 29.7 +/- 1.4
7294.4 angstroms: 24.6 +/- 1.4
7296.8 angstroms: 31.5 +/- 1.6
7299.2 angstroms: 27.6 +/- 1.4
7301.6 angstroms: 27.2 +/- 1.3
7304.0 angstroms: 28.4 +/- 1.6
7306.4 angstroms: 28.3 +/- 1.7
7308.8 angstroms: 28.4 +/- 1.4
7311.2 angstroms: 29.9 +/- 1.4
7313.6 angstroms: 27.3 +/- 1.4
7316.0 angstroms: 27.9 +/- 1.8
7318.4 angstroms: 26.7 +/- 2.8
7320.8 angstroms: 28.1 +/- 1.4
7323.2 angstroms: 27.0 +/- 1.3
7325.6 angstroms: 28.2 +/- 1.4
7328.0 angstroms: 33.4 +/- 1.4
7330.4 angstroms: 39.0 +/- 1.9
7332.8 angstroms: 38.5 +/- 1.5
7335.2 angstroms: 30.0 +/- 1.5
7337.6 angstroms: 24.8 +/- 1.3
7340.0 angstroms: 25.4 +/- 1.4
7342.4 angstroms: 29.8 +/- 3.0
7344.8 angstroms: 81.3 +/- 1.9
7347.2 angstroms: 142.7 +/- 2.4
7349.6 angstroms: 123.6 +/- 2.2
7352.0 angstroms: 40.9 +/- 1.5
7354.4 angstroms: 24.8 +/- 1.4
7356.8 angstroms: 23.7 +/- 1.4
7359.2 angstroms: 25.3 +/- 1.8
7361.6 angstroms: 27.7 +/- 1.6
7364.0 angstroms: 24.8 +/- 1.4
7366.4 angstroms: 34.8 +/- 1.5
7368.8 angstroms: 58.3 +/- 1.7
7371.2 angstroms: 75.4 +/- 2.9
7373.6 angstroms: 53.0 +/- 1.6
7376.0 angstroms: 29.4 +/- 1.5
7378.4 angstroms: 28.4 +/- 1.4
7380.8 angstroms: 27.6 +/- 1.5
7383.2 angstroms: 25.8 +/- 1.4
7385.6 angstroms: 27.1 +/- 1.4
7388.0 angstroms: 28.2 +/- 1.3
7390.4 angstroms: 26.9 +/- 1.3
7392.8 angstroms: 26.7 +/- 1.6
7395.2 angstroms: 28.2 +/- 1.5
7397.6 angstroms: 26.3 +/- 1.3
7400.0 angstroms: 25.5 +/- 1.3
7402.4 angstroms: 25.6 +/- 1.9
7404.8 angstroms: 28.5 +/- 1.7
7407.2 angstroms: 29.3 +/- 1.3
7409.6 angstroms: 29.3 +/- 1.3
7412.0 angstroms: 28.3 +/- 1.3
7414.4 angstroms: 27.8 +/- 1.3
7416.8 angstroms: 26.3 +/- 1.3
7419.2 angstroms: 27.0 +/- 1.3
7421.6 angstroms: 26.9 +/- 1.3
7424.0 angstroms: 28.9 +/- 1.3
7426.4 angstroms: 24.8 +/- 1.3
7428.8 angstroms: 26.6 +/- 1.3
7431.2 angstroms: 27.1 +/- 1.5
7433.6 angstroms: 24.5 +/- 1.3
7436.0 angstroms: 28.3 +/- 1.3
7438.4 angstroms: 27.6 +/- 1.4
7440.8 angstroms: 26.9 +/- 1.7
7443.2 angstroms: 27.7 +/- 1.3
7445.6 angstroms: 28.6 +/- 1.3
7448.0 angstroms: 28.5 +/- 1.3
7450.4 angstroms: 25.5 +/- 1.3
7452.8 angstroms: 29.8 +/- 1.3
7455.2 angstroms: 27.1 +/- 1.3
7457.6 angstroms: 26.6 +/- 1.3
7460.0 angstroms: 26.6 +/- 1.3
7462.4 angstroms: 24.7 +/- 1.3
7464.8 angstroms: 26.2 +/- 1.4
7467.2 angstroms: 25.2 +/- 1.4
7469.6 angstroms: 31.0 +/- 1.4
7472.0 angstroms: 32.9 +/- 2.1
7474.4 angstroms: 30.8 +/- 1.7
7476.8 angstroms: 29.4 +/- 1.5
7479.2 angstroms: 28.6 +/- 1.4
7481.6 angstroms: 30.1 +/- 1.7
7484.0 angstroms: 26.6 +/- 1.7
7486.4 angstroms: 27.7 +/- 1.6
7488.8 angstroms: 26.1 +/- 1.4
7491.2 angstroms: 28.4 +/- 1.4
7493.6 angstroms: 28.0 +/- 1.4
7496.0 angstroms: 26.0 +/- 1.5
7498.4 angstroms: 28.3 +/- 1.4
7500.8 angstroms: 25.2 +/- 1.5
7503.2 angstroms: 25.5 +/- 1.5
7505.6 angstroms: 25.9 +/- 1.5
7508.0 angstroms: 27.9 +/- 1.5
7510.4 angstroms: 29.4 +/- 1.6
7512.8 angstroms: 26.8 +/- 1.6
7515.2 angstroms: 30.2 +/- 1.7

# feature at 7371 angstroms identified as [N II] 6583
